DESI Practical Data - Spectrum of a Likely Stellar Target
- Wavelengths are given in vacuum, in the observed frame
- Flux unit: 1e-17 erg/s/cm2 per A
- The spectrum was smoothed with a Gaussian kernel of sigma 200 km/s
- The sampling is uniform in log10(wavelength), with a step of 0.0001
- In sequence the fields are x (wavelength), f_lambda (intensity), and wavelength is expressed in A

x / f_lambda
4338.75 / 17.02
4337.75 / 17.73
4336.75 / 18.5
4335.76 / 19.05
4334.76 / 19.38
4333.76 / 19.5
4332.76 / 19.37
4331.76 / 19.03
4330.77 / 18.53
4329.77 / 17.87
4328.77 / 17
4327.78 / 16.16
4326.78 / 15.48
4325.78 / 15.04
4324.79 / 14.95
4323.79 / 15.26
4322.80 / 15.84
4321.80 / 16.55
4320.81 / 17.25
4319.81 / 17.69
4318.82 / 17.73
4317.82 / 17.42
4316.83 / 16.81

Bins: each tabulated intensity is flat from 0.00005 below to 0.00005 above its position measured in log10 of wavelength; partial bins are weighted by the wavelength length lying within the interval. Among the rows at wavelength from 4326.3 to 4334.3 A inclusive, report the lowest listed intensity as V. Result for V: 15.48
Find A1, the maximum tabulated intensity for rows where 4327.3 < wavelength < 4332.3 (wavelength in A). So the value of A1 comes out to 19.03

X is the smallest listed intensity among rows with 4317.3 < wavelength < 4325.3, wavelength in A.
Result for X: 14.95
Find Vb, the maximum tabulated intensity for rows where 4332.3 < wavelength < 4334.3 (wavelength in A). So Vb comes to 19.5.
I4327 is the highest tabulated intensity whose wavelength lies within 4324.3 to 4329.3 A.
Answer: 17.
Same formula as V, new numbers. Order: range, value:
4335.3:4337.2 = 18.5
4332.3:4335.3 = 19.37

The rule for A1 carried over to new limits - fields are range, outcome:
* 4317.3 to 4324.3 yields 17.73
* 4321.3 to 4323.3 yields 16.55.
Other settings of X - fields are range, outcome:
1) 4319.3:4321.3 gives 17.25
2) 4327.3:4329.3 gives 16.16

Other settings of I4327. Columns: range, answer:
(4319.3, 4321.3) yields 17.69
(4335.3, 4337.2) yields 19.05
